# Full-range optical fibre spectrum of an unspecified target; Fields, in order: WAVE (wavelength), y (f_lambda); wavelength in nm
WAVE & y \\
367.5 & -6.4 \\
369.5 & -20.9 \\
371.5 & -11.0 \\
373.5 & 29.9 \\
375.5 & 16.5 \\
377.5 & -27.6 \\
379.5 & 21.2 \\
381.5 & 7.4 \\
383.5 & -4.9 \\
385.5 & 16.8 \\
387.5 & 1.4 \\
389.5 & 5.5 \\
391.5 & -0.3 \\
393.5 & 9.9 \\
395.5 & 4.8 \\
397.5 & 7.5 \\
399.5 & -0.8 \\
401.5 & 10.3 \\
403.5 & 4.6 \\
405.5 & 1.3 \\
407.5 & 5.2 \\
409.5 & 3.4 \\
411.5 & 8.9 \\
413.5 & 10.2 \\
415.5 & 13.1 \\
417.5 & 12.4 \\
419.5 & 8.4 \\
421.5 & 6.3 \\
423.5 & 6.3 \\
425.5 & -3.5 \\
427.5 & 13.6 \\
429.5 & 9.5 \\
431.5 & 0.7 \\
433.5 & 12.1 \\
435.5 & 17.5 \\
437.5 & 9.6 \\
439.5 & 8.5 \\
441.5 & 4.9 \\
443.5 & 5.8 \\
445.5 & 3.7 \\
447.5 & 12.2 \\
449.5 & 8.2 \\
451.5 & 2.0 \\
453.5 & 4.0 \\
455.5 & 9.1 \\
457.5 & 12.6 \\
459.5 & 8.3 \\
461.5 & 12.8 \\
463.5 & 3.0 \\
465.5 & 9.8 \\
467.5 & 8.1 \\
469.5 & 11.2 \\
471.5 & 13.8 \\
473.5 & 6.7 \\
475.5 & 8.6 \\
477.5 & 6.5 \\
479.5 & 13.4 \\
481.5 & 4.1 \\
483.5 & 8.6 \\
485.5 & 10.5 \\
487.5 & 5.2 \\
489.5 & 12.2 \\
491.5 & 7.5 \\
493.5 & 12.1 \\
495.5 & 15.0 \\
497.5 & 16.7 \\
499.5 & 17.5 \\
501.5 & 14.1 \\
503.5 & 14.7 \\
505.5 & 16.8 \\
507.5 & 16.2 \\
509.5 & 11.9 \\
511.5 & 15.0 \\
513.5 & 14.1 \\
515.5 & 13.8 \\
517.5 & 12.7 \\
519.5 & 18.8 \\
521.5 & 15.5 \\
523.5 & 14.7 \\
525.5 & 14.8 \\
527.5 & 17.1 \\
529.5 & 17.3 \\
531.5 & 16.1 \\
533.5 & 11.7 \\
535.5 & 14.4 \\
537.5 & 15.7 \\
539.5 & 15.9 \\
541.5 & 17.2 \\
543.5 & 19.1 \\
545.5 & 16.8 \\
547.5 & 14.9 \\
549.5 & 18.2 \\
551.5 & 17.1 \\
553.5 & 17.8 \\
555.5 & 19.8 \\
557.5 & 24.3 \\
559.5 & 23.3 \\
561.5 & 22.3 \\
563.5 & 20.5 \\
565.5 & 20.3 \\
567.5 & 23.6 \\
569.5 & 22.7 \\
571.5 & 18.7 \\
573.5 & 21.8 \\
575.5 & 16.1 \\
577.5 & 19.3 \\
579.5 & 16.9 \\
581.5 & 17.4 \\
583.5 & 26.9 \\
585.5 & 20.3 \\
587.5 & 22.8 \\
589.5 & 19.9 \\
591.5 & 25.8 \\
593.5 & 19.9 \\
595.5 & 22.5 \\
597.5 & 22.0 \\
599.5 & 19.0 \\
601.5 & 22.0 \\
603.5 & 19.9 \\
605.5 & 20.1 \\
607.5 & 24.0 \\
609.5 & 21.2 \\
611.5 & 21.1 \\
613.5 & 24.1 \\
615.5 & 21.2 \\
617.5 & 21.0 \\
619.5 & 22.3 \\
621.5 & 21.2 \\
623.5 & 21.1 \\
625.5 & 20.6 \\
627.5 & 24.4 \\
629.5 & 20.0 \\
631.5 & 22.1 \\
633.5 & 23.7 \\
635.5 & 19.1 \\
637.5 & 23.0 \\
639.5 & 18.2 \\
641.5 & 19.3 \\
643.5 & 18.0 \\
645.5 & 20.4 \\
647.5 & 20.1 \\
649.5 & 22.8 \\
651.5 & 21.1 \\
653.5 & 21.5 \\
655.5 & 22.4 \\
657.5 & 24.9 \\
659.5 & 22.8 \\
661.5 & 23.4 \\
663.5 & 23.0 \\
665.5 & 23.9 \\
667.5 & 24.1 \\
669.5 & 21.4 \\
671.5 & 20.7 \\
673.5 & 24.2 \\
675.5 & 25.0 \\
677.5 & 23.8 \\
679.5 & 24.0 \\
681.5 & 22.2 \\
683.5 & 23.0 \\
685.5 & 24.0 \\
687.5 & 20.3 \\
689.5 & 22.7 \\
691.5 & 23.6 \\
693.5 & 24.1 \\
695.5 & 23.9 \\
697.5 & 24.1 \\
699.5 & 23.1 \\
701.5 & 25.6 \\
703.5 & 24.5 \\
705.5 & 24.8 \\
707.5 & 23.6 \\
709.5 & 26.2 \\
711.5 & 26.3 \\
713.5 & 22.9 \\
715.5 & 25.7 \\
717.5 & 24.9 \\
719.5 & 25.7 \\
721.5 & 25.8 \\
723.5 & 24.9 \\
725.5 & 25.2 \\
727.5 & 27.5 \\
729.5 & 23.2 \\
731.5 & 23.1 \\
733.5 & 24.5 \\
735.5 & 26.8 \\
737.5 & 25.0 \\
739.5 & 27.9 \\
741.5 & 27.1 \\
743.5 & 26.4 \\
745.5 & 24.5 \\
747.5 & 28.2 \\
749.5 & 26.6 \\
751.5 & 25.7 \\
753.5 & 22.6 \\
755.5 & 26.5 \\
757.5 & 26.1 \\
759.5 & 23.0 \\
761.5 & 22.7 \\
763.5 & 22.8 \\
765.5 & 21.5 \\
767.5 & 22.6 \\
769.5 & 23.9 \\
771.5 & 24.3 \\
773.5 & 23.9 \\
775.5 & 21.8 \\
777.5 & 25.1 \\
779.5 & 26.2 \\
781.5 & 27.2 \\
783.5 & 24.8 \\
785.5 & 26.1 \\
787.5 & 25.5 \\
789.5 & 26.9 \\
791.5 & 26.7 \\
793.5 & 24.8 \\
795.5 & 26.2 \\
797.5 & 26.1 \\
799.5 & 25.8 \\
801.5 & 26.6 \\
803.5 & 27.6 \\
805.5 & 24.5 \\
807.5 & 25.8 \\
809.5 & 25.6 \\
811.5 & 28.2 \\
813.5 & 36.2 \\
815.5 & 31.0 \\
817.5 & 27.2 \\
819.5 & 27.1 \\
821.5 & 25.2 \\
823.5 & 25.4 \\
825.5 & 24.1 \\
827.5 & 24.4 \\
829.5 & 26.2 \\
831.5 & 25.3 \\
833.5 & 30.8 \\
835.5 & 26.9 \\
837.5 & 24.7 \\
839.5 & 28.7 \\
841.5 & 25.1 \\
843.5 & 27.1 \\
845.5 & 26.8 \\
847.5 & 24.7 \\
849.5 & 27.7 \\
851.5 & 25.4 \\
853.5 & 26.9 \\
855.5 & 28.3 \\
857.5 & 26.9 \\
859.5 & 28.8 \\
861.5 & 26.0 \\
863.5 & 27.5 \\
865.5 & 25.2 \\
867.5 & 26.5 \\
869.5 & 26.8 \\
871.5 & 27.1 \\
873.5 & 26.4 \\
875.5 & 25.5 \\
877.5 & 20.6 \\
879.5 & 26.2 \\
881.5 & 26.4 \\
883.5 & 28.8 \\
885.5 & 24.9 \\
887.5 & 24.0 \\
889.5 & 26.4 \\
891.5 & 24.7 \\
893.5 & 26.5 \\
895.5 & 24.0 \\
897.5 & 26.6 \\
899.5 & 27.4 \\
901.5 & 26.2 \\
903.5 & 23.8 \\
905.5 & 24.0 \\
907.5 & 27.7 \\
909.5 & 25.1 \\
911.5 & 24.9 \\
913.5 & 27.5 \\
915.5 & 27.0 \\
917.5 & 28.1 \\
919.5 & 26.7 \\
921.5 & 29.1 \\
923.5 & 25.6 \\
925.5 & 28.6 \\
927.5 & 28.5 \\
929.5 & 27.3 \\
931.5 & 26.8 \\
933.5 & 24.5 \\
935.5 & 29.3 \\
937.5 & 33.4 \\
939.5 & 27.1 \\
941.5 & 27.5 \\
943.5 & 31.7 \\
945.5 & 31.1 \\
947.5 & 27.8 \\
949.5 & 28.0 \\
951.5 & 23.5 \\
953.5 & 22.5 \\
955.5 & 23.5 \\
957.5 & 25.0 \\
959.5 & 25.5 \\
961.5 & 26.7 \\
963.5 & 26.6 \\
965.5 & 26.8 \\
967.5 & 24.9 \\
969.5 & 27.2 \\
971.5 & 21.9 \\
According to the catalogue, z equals 0.240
